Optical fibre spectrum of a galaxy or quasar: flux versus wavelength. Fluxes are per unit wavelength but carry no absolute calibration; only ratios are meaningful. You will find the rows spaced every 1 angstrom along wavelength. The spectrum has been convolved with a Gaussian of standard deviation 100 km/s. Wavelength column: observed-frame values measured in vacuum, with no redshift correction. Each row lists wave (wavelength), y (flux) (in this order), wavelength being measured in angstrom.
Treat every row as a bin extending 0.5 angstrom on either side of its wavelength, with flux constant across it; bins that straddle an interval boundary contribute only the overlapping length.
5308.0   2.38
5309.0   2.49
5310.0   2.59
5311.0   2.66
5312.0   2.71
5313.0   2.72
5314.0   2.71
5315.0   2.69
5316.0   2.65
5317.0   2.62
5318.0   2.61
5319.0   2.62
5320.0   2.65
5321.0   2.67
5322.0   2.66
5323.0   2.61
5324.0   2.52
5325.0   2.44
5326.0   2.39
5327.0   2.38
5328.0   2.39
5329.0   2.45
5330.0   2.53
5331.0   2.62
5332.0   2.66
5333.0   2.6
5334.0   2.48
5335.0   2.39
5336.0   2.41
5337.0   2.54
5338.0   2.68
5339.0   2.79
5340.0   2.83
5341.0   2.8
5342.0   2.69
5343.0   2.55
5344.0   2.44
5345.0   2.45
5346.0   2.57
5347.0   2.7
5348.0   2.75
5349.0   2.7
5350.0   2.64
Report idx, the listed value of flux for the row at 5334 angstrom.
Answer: 2.48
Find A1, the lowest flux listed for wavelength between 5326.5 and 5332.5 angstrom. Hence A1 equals 2.38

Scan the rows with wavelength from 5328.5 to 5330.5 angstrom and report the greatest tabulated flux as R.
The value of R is 2.53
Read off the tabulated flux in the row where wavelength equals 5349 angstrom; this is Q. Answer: 2.7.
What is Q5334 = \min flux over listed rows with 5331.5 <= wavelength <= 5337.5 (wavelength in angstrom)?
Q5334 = 2.39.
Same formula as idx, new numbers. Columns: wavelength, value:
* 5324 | 2.52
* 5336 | 2.41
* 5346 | 2.57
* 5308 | 2.38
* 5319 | 2.62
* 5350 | 2.64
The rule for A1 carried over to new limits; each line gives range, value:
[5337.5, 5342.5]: 2.68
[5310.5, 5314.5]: 2.66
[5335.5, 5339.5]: 2.41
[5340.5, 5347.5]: 2.44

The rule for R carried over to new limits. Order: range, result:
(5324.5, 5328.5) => 2.44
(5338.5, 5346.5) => 2.83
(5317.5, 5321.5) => 2.67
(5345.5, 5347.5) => 2.7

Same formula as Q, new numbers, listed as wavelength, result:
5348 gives 2.75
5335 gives 2.39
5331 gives 2.62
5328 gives 2.39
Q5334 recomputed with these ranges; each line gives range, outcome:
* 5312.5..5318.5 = 2.61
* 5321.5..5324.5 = 2.52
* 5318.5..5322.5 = 2.62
